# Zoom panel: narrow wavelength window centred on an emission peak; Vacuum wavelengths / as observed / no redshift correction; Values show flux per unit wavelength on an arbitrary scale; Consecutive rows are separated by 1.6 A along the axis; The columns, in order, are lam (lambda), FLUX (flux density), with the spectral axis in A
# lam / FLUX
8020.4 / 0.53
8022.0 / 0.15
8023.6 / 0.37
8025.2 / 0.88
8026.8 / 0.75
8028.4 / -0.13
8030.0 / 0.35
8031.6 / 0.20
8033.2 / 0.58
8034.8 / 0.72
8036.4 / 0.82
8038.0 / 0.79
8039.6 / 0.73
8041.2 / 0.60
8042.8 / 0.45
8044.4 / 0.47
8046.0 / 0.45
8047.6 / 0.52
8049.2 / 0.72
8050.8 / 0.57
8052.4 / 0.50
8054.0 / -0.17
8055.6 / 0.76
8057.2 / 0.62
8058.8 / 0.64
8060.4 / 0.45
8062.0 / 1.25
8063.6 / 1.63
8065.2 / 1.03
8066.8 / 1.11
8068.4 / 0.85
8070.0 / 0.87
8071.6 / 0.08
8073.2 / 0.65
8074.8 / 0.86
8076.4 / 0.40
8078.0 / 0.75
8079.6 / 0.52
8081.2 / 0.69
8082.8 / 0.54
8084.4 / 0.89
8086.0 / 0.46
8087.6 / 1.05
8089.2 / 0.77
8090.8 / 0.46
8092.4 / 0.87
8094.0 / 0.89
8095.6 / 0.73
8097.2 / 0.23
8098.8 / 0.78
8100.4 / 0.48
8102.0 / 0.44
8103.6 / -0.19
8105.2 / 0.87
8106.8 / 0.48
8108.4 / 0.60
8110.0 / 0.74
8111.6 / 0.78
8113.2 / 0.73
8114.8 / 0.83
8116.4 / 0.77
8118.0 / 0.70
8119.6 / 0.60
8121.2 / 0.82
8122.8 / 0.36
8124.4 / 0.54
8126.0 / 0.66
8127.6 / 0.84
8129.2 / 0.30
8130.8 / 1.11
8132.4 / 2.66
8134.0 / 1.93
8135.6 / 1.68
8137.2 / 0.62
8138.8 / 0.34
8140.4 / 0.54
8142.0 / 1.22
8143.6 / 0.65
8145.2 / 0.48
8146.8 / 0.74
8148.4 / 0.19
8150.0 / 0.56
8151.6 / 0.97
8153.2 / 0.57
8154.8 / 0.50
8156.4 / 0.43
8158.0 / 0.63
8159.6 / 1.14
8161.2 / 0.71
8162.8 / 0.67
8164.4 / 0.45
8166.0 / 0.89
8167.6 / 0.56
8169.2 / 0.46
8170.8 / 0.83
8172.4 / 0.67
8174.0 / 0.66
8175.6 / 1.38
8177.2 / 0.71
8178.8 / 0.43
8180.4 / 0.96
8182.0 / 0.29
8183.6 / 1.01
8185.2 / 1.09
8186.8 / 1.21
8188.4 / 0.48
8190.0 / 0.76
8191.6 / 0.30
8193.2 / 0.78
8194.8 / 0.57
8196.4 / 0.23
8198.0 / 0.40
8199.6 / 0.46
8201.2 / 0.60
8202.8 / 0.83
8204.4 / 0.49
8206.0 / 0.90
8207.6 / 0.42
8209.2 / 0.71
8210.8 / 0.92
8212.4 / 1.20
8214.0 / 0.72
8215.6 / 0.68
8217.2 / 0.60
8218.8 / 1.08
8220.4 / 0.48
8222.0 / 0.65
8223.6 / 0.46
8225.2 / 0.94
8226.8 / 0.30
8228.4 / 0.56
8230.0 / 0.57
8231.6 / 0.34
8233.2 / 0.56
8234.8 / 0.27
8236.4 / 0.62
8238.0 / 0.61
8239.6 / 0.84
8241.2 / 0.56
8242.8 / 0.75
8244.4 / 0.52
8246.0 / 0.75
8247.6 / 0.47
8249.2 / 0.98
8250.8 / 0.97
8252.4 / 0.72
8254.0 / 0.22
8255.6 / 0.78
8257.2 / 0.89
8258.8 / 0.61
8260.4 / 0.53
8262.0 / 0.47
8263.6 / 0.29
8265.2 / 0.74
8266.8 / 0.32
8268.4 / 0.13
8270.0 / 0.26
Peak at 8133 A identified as H-gamma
